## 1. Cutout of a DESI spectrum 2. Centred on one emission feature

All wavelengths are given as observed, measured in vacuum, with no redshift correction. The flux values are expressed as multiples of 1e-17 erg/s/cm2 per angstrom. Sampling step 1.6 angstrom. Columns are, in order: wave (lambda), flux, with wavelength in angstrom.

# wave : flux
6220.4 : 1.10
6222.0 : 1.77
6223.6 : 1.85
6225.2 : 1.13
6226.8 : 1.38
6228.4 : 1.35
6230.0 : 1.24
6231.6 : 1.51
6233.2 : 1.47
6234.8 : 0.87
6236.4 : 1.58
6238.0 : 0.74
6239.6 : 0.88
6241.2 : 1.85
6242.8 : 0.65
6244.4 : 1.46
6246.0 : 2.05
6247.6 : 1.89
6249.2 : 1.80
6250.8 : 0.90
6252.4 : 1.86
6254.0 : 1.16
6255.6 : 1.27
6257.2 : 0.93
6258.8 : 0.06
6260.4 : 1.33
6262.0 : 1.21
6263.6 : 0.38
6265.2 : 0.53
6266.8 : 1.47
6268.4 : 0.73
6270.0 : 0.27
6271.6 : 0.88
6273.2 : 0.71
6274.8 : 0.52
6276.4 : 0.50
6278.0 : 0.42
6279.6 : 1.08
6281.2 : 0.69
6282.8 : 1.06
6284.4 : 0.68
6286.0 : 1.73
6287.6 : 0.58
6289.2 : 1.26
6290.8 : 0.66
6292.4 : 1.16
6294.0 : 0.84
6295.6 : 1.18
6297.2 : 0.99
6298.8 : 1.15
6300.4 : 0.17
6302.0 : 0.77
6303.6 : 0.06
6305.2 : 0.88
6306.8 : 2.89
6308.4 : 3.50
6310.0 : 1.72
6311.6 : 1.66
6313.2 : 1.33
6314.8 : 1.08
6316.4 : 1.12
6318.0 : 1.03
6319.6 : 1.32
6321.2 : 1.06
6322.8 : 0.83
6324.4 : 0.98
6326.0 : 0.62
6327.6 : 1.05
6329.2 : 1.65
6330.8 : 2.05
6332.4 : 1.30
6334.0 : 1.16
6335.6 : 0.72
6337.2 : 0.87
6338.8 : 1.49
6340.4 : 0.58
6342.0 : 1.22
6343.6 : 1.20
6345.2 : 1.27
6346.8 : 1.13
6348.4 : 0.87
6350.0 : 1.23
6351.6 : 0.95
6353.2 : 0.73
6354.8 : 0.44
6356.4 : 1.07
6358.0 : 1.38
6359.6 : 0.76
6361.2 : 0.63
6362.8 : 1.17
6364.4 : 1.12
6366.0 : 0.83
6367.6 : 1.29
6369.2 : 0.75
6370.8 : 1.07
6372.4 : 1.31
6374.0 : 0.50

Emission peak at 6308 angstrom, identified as [O III] 5007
